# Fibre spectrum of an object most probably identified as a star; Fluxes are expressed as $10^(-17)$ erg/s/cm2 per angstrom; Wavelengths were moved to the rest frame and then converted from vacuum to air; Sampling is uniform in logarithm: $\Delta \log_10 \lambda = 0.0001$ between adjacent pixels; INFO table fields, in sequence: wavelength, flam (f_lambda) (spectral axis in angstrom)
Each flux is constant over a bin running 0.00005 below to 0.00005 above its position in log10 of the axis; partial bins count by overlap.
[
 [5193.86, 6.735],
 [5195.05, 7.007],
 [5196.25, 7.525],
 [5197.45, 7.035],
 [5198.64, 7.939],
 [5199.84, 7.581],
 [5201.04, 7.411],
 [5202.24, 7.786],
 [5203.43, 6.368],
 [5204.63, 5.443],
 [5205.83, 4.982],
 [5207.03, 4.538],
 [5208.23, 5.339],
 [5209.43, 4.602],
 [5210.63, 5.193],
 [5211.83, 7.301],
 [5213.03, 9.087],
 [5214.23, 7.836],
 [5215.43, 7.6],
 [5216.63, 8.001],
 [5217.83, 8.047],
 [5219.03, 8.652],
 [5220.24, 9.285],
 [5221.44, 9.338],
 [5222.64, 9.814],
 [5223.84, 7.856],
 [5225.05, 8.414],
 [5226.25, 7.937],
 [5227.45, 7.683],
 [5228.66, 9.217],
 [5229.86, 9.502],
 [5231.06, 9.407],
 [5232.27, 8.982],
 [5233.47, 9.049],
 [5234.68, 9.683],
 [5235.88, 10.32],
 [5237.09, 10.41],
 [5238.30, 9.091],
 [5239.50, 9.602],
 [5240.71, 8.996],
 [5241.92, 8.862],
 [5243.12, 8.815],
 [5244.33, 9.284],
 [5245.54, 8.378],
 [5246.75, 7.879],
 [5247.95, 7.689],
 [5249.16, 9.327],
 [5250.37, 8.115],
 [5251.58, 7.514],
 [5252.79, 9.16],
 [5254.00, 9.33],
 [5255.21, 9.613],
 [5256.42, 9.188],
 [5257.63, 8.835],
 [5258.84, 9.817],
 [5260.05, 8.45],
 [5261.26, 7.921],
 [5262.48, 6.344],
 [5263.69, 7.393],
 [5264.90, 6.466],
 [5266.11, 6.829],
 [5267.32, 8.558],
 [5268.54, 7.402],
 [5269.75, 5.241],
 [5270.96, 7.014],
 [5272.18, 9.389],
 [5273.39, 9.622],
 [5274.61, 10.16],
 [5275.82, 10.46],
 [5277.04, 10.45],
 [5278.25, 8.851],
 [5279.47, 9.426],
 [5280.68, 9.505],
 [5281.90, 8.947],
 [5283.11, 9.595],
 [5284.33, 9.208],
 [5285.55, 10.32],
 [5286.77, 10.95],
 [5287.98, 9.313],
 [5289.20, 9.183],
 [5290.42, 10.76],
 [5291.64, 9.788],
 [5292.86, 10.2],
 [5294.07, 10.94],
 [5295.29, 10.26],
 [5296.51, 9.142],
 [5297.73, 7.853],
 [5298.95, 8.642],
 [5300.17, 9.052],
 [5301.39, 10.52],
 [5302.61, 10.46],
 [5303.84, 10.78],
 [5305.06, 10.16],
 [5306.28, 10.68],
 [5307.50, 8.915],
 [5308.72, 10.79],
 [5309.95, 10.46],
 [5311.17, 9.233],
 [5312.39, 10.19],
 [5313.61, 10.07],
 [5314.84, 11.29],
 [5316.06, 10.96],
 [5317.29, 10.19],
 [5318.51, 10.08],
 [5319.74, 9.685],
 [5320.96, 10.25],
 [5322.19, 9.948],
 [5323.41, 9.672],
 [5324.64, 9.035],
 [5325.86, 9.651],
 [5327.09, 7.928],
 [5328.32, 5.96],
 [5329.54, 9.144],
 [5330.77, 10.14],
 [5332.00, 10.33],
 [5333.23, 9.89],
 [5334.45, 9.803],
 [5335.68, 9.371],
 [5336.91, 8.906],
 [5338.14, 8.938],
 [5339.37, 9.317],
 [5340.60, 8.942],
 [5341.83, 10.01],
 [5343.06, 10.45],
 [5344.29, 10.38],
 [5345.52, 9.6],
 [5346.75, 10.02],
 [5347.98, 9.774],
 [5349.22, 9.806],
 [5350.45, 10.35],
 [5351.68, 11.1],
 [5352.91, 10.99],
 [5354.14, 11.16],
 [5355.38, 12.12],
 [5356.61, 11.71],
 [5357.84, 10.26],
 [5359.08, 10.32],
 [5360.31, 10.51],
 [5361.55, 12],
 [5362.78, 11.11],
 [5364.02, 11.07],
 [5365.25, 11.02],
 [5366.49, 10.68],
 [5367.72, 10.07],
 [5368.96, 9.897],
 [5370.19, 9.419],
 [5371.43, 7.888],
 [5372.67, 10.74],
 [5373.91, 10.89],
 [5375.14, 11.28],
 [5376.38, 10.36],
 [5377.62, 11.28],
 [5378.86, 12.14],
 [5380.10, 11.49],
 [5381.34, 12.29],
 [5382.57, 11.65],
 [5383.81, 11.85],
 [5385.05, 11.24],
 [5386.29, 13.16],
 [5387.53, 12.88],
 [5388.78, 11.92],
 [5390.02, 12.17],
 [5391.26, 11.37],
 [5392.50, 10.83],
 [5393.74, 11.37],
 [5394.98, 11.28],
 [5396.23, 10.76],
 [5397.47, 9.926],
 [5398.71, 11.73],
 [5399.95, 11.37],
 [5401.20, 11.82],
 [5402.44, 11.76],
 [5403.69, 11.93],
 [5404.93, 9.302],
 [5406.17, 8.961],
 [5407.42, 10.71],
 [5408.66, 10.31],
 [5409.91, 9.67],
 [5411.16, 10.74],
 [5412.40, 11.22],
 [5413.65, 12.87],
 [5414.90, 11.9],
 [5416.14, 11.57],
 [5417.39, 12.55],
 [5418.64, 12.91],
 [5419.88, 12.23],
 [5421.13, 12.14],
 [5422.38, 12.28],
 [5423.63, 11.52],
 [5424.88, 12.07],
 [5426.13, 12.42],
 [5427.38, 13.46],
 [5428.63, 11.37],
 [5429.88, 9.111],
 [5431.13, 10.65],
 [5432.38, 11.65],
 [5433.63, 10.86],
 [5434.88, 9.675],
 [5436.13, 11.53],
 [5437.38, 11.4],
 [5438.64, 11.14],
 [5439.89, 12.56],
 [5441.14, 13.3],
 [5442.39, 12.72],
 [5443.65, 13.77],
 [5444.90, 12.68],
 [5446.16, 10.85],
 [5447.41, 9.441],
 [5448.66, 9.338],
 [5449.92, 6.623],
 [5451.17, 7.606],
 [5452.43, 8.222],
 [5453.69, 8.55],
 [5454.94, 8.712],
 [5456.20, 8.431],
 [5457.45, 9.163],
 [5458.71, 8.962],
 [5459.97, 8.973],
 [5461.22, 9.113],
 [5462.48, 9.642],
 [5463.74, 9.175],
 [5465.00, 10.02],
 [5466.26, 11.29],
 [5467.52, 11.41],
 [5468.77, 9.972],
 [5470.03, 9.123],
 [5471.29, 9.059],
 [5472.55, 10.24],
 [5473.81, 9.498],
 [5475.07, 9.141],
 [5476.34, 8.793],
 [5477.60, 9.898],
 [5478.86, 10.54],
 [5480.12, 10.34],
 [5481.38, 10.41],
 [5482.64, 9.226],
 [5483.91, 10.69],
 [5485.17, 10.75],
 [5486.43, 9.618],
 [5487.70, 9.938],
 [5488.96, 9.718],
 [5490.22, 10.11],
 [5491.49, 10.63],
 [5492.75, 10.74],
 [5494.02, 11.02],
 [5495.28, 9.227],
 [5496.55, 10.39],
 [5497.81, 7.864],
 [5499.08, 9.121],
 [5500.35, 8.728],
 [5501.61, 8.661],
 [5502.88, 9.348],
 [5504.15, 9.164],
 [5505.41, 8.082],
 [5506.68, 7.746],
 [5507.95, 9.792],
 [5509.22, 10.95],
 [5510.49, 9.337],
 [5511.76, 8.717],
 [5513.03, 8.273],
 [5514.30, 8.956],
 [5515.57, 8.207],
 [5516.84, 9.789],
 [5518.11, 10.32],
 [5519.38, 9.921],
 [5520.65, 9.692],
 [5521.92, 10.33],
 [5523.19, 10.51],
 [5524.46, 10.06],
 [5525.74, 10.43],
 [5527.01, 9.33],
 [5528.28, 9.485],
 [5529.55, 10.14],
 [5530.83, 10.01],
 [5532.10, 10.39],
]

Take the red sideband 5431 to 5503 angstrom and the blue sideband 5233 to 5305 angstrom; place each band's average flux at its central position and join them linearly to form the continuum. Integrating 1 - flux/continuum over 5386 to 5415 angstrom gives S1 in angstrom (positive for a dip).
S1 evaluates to -4.57 angstrom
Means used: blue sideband 9.07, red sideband 10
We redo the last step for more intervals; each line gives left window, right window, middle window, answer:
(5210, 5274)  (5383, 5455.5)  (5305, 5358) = -0.6 angstrom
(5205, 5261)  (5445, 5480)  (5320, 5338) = -1.0 angstrom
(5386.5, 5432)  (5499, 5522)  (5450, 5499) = 1.8 angstrom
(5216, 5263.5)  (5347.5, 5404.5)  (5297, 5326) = 0.2 angstrom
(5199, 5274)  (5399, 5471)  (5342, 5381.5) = -3.6 angstrom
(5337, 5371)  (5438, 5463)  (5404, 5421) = -1.8 angstrom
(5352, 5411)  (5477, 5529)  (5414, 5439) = -2.6 angstrom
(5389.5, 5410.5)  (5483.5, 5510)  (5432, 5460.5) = 0.1 angstrom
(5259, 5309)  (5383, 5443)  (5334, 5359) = 0.4 angstrom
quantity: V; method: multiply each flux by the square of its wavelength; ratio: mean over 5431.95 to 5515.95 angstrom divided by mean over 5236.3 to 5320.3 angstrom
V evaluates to 1.1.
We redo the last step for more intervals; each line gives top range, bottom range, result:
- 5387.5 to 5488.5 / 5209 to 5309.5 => 1.28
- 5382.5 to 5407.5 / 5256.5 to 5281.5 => 1.41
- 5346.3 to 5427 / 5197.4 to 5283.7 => 1.43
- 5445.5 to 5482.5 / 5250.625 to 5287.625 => 1.16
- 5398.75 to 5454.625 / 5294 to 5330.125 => 1.19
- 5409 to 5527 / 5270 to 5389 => 1.06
